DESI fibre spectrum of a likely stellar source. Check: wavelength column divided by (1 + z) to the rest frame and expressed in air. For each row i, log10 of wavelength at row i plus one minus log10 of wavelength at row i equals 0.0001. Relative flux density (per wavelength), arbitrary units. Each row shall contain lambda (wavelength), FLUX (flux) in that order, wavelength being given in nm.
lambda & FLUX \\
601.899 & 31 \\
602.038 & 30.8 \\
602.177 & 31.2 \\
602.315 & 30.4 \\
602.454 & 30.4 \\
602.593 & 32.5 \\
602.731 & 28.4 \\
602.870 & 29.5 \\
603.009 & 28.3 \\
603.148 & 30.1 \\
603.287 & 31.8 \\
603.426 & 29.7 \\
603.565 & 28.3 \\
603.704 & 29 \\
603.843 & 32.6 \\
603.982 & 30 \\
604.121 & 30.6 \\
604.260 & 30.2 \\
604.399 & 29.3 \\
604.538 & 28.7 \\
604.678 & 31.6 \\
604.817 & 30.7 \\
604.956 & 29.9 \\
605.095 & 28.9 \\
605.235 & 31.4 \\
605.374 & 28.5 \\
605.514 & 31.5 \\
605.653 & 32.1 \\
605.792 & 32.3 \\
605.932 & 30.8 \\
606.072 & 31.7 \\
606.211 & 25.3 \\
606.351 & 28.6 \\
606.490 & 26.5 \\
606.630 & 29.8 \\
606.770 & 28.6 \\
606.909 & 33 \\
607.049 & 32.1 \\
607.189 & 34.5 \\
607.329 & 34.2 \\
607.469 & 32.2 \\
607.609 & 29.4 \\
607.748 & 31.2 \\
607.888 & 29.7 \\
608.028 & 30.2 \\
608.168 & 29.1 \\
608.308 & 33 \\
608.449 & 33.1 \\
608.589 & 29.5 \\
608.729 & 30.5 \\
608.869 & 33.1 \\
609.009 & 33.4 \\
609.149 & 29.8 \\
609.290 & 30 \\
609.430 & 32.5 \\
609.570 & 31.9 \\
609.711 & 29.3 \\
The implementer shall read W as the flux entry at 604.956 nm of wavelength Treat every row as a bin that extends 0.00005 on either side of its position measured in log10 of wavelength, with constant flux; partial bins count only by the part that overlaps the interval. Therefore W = 29.9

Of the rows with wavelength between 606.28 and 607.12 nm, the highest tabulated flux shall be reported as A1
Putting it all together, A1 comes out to 33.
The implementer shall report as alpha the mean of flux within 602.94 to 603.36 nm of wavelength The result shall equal 30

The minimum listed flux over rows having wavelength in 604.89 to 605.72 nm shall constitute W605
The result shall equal 28.5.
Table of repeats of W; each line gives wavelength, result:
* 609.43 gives 32.5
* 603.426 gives 29.7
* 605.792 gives 32.3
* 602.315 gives 30.4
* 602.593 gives 32.5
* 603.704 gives 29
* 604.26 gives 30.2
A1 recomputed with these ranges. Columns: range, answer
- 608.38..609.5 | 33.4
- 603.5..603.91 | 32.6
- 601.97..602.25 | 31.2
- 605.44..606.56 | 32.3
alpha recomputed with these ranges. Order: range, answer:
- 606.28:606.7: 28.3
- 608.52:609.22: 31.3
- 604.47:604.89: 30.3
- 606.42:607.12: 30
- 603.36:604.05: 29.9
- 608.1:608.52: 31.7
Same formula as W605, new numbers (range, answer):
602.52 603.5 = 28.3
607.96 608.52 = 29.1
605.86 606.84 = 25.3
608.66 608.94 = 30.5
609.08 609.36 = 29.8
